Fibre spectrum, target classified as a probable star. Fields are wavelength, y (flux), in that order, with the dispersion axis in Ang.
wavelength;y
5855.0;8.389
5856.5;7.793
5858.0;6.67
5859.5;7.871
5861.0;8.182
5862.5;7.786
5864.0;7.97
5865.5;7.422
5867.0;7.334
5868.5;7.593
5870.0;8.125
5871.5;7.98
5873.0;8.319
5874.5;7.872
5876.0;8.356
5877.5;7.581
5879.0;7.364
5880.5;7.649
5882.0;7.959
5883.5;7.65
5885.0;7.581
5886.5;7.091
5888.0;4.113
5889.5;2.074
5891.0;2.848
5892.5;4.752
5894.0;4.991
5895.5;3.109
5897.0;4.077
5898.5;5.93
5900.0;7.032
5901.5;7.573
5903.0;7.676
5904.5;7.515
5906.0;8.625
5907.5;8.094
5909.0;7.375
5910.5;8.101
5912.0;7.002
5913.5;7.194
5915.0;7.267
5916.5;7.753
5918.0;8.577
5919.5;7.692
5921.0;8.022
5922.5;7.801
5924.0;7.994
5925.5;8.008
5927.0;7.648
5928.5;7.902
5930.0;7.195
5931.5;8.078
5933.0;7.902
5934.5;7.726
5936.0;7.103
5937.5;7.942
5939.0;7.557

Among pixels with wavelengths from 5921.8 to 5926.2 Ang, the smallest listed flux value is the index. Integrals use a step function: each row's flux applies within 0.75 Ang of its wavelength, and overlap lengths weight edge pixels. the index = 7.801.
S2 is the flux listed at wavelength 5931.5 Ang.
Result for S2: 8.078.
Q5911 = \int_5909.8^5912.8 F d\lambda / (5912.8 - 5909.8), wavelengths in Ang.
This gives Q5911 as 7.54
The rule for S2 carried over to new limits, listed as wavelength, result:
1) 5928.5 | 7.902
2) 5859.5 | 7.871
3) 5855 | 8.389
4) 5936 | 7.103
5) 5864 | 7.97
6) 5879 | 7.364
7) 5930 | 7.195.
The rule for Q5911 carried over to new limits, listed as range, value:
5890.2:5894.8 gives 4.16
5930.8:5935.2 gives 7.9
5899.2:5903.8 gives 7.41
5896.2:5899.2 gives 4.96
